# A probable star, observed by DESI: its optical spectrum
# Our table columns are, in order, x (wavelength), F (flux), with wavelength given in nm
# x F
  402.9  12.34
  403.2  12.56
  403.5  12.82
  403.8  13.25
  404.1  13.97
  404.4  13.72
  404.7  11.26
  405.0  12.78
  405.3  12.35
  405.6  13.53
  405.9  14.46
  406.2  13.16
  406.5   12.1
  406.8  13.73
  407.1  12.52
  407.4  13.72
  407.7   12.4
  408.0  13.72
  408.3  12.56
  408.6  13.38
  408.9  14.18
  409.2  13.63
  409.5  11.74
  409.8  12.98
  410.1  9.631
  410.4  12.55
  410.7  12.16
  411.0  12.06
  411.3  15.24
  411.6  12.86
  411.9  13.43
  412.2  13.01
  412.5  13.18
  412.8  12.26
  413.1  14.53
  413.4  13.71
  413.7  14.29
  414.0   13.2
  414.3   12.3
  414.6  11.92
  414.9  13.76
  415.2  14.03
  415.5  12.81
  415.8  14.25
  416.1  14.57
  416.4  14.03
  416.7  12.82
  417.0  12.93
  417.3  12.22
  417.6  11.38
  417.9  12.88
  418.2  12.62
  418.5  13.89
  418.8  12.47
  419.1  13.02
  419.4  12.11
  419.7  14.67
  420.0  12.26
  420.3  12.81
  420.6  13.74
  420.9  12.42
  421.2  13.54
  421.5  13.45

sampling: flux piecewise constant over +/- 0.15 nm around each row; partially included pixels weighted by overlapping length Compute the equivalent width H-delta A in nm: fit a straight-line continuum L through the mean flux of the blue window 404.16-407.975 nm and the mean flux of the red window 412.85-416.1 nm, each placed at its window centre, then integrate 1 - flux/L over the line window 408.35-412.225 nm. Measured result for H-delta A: 0.13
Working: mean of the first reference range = 13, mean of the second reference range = 13.5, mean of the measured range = 12.8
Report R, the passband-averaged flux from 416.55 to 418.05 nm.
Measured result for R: 12.4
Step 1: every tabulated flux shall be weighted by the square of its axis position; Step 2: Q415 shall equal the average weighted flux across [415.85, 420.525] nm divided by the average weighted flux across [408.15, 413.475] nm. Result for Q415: 1.0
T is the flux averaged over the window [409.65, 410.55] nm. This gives 11.7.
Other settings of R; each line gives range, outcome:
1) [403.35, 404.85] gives 13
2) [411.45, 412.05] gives 13.1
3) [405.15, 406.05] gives 13.4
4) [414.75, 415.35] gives 13.9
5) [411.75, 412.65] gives 13.2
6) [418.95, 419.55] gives 12.6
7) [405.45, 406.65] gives 13.3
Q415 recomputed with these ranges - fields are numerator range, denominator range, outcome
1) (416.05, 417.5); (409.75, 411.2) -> 1.14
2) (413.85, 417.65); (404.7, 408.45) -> 1.06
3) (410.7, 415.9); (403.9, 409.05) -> 1.05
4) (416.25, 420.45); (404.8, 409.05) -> 1.03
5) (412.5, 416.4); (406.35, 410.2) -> 1.08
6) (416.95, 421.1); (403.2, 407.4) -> 1.05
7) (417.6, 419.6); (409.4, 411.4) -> 1.08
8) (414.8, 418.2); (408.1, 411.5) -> 1.07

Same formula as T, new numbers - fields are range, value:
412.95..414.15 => 13.9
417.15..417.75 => 11.8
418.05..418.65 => 13.3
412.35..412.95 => 12.7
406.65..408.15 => 13.2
